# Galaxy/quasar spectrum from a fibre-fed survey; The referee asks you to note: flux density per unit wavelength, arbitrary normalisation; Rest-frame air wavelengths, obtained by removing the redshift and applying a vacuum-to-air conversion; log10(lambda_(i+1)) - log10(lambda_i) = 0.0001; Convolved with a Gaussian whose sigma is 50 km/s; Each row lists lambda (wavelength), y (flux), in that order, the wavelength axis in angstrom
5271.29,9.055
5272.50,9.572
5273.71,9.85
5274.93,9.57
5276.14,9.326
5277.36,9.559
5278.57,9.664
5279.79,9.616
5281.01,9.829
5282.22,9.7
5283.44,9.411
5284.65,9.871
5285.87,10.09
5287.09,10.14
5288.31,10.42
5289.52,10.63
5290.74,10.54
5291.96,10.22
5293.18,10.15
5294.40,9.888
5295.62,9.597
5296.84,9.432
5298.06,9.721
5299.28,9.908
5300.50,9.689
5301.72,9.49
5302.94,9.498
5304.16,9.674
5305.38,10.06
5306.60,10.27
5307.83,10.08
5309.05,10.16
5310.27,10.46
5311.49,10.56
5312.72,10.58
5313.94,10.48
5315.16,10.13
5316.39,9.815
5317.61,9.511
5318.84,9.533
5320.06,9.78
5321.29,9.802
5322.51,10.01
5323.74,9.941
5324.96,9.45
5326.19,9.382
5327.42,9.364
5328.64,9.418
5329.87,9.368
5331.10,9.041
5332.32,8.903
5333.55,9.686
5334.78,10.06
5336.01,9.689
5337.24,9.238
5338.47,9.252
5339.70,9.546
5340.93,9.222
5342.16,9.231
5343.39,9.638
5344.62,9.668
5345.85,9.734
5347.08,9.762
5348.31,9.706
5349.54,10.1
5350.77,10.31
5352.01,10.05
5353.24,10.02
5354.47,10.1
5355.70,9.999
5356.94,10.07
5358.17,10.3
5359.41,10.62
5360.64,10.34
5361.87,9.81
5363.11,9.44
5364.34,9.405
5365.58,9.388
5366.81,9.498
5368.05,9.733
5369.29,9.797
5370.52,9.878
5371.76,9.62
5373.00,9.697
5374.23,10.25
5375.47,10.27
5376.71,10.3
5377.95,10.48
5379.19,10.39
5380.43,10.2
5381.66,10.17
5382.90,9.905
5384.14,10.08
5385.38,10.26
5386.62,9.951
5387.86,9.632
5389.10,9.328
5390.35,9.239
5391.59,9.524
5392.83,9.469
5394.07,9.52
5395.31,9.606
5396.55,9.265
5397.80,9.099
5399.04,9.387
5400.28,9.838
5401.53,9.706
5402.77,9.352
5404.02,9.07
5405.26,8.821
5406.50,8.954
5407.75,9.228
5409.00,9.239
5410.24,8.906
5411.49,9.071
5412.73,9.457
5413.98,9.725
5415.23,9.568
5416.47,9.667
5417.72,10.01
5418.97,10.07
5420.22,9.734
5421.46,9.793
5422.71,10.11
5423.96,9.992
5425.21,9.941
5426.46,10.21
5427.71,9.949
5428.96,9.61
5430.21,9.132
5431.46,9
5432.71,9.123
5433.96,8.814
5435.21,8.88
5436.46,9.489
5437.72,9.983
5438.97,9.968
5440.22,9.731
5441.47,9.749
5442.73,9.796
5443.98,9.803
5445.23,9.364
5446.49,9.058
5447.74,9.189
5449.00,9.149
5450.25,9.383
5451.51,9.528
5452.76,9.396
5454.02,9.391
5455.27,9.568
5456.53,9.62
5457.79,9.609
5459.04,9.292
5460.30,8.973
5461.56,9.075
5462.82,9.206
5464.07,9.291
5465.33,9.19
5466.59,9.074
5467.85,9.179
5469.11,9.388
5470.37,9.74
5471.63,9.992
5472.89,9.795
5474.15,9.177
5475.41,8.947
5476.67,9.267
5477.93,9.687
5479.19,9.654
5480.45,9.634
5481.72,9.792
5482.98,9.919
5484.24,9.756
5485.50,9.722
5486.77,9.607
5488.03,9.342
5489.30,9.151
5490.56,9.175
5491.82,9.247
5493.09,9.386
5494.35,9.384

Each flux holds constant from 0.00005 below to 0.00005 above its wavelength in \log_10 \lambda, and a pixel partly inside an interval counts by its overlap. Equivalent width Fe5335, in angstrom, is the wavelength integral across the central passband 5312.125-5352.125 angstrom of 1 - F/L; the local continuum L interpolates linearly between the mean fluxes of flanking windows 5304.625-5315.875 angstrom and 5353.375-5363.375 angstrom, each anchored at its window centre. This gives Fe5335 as 2.09 angstrom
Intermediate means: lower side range 10.3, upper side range 10.1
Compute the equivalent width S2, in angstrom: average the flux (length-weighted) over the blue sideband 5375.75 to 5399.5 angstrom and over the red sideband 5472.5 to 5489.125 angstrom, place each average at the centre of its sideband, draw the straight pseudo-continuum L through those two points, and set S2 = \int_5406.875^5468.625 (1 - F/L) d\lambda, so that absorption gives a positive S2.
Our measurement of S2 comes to 1.2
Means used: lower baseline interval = 9.79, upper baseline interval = 9.55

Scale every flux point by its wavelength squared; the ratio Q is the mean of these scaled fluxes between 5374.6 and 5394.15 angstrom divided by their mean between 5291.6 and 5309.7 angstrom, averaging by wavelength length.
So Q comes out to 1.0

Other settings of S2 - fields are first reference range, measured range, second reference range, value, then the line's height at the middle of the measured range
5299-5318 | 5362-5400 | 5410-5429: 0.4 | 9.85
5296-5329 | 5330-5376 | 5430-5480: -0.1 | 9.73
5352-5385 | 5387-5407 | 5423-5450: 0.9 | 9.8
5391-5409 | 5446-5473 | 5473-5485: 0.4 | 9.5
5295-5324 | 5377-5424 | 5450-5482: 0.0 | 9.63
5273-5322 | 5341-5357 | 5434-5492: -0.1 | 9.77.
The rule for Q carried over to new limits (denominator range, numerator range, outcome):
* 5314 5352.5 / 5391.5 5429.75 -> 1.02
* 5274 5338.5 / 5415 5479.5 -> 1.02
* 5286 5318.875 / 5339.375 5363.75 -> 1.00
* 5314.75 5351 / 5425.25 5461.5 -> 1.03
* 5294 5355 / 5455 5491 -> 1.02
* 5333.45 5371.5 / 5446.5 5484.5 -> 1.00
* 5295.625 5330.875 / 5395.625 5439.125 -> 1.00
